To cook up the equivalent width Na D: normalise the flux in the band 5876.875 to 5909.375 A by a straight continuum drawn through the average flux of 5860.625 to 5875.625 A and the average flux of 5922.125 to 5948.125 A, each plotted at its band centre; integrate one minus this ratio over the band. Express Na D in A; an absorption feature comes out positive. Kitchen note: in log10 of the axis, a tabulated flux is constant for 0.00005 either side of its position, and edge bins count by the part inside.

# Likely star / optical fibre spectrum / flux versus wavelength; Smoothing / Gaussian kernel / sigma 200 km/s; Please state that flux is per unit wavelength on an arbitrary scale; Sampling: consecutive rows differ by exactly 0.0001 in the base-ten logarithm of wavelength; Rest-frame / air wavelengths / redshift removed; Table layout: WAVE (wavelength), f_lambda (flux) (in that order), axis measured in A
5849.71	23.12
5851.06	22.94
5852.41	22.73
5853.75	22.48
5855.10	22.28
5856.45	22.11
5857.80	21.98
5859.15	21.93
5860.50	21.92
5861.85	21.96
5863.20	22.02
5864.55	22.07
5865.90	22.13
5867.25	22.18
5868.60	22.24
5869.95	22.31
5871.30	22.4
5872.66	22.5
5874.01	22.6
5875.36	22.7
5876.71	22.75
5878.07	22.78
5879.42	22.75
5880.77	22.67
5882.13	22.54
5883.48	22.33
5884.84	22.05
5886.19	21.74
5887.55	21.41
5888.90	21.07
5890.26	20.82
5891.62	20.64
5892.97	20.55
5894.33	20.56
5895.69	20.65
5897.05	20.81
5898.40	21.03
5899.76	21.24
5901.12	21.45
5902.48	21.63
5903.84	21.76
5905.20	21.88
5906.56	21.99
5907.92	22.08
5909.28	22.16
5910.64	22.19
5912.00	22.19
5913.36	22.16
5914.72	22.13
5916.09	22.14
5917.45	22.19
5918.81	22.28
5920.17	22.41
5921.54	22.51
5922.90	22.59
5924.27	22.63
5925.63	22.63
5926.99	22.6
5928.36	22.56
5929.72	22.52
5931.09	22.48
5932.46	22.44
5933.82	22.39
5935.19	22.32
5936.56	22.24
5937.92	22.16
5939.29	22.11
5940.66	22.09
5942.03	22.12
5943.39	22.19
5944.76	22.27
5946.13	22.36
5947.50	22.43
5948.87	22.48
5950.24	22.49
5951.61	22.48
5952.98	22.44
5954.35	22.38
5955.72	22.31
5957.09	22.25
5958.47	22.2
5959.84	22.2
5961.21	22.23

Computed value 1.0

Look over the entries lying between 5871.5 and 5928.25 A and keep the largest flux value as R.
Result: 22.78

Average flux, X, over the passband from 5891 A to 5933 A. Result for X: 21.9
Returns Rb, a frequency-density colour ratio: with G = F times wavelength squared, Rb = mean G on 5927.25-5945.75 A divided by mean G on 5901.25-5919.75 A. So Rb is 1.02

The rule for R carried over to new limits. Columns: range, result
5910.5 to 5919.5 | 22.28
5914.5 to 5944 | 22.63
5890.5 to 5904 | 21.76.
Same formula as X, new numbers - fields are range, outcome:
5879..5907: 21.5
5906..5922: 22.2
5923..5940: 22.4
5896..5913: 21.7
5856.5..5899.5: 21.9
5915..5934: 22.4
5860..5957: 22.1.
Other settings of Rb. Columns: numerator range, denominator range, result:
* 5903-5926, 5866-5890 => 1.01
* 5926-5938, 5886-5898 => 1.09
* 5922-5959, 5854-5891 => 1.03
